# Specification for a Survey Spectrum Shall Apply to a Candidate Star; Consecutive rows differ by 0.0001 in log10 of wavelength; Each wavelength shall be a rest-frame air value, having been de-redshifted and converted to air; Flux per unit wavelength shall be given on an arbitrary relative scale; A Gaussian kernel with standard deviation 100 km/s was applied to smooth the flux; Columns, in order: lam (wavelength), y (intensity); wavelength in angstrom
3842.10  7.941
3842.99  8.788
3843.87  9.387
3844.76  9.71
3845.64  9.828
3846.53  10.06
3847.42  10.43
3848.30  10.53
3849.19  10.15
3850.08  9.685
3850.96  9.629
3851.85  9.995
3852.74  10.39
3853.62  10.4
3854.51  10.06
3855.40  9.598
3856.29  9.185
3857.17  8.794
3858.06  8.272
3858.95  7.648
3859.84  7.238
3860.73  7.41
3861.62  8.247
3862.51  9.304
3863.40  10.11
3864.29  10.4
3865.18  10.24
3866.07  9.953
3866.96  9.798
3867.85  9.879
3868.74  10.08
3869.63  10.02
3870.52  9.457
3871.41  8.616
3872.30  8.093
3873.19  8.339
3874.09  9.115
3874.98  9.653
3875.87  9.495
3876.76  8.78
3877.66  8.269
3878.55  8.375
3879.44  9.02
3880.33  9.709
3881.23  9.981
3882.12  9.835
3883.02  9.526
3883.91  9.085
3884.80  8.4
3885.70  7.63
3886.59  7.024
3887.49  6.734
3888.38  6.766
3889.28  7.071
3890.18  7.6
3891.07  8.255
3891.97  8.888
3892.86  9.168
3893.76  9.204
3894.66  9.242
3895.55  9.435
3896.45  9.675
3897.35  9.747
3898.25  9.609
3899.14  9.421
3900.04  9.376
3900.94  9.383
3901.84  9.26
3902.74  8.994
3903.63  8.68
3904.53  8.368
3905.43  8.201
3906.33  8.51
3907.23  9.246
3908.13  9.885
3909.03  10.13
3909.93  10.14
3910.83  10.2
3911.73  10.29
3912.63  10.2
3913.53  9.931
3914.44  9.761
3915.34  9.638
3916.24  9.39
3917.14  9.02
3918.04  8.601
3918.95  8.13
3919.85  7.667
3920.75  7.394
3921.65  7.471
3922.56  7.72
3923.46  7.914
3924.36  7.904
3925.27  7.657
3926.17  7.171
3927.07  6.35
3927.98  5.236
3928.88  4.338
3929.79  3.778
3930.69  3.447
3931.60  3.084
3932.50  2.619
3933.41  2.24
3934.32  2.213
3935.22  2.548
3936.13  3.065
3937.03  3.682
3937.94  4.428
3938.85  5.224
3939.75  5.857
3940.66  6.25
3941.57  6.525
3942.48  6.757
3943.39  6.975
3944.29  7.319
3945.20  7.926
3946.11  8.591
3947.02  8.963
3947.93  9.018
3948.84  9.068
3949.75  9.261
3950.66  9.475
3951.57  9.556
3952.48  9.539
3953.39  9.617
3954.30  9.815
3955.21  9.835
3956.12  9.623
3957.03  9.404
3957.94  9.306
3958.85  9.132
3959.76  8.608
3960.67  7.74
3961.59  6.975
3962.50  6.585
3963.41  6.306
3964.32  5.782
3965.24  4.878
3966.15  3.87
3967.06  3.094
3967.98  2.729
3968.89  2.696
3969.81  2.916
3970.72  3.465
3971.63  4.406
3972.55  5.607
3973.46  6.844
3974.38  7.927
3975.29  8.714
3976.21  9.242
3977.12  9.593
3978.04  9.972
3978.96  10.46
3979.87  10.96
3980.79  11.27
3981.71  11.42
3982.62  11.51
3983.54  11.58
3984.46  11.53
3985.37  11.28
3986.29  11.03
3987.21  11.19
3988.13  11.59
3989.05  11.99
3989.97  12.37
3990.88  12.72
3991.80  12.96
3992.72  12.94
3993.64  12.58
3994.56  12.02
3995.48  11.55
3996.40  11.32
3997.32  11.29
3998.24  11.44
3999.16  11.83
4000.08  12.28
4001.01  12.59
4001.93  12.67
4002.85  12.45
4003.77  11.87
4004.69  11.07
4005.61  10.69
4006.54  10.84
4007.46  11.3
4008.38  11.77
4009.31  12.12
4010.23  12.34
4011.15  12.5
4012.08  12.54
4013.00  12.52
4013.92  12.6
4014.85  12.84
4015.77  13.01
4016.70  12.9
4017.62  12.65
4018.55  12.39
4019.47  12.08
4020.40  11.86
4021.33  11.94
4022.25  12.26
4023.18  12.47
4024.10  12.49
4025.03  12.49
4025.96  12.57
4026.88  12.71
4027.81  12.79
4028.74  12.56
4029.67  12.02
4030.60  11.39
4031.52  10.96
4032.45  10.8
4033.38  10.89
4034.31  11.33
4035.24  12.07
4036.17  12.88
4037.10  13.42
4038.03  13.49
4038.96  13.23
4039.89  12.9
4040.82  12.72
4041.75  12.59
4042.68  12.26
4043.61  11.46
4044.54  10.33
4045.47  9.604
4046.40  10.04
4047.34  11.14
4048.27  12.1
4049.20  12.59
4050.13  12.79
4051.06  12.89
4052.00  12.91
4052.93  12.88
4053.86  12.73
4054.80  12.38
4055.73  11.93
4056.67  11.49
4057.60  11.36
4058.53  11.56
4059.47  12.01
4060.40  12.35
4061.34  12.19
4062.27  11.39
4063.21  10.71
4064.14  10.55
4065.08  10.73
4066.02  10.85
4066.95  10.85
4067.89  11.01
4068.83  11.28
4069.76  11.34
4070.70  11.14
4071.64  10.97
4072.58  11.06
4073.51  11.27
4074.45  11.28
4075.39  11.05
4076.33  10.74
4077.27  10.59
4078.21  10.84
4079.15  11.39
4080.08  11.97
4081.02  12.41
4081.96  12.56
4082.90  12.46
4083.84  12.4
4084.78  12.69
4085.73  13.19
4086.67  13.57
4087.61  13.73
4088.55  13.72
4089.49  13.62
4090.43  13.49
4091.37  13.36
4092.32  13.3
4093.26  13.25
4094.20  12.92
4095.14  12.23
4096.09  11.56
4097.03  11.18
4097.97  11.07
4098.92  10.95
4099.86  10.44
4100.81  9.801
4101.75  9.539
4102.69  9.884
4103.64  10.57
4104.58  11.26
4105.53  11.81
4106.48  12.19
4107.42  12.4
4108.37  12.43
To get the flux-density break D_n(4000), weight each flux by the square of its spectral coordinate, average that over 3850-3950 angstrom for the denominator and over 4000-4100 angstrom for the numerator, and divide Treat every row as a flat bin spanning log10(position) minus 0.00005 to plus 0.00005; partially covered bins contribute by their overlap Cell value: 1.59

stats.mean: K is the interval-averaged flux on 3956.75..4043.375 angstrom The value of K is 10.7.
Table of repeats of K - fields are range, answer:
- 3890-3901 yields 9.19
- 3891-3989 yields 7.89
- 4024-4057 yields 12.1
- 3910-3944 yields 6.55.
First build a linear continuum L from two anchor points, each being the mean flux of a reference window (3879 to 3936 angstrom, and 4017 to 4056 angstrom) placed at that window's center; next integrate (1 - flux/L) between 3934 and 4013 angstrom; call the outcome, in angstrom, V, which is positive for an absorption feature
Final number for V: 9.2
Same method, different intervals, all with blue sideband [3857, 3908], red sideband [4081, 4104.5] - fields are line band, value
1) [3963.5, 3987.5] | 5.9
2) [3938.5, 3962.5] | 4.0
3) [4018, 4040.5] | -2.2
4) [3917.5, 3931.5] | 4.2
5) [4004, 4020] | -1.8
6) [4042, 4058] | -0.5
